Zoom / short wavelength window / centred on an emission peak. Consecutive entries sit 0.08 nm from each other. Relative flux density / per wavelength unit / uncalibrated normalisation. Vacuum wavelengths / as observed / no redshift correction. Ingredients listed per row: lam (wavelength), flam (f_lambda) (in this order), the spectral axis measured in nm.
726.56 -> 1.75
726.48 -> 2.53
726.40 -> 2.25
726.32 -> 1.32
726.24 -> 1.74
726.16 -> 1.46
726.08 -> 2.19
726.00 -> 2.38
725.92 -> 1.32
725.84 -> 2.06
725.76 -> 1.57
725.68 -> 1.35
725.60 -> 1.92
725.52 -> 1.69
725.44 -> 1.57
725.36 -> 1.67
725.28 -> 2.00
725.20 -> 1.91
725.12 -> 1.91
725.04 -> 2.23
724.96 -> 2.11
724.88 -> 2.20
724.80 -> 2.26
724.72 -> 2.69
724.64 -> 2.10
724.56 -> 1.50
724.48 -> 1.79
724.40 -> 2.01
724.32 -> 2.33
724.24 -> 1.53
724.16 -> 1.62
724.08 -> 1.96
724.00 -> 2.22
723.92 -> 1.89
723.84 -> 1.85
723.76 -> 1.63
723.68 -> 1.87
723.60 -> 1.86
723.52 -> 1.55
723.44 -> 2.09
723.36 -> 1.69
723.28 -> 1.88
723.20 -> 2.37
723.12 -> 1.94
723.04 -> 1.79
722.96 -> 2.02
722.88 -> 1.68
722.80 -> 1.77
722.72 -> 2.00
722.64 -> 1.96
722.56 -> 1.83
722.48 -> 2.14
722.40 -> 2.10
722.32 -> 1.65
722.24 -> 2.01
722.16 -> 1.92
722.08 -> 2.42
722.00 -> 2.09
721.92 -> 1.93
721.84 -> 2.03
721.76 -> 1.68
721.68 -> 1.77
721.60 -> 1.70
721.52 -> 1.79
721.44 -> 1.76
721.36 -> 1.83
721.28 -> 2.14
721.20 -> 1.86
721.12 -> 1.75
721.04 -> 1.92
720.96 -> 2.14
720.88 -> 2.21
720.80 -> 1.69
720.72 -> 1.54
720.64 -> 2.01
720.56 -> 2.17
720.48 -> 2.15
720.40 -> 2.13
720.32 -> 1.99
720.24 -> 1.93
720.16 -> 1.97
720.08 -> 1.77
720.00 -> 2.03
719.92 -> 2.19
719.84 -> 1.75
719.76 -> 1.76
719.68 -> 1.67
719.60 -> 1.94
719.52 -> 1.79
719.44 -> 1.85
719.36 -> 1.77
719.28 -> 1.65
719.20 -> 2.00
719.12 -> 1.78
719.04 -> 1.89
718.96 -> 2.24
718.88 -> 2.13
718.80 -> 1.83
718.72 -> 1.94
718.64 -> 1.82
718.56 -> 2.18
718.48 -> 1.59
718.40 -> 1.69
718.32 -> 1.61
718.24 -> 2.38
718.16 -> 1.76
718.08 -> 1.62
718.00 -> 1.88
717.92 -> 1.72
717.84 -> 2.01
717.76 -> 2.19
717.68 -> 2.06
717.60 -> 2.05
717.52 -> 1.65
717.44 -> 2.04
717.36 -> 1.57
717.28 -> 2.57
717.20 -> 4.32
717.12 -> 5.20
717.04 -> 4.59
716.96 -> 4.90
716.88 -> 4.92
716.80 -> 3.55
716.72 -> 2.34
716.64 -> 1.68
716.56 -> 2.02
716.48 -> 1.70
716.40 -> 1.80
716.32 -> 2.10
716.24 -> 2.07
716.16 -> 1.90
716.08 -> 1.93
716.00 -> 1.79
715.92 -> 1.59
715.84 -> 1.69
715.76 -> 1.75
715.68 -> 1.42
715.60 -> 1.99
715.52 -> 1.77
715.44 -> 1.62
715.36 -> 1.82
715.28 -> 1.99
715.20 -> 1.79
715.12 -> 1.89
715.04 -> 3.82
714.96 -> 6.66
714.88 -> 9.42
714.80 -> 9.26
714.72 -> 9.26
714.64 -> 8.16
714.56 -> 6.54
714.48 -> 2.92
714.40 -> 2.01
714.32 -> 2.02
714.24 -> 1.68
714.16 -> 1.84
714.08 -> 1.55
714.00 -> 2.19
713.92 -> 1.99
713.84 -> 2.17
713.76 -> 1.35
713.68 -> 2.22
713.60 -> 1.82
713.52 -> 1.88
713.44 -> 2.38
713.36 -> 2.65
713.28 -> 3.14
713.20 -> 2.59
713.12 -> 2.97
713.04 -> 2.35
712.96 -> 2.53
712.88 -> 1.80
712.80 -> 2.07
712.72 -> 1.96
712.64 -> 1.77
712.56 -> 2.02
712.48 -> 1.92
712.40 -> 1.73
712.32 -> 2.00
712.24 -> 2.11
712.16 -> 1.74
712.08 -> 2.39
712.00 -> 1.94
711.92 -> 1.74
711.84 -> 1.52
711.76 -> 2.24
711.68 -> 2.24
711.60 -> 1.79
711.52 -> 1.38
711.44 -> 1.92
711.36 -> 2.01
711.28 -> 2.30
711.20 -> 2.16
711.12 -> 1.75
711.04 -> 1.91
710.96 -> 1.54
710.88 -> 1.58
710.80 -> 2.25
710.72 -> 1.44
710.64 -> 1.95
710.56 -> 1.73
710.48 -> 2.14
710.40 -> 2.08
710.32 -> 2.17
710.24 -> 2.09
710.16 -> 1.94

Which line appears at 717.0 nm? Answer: [N II]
